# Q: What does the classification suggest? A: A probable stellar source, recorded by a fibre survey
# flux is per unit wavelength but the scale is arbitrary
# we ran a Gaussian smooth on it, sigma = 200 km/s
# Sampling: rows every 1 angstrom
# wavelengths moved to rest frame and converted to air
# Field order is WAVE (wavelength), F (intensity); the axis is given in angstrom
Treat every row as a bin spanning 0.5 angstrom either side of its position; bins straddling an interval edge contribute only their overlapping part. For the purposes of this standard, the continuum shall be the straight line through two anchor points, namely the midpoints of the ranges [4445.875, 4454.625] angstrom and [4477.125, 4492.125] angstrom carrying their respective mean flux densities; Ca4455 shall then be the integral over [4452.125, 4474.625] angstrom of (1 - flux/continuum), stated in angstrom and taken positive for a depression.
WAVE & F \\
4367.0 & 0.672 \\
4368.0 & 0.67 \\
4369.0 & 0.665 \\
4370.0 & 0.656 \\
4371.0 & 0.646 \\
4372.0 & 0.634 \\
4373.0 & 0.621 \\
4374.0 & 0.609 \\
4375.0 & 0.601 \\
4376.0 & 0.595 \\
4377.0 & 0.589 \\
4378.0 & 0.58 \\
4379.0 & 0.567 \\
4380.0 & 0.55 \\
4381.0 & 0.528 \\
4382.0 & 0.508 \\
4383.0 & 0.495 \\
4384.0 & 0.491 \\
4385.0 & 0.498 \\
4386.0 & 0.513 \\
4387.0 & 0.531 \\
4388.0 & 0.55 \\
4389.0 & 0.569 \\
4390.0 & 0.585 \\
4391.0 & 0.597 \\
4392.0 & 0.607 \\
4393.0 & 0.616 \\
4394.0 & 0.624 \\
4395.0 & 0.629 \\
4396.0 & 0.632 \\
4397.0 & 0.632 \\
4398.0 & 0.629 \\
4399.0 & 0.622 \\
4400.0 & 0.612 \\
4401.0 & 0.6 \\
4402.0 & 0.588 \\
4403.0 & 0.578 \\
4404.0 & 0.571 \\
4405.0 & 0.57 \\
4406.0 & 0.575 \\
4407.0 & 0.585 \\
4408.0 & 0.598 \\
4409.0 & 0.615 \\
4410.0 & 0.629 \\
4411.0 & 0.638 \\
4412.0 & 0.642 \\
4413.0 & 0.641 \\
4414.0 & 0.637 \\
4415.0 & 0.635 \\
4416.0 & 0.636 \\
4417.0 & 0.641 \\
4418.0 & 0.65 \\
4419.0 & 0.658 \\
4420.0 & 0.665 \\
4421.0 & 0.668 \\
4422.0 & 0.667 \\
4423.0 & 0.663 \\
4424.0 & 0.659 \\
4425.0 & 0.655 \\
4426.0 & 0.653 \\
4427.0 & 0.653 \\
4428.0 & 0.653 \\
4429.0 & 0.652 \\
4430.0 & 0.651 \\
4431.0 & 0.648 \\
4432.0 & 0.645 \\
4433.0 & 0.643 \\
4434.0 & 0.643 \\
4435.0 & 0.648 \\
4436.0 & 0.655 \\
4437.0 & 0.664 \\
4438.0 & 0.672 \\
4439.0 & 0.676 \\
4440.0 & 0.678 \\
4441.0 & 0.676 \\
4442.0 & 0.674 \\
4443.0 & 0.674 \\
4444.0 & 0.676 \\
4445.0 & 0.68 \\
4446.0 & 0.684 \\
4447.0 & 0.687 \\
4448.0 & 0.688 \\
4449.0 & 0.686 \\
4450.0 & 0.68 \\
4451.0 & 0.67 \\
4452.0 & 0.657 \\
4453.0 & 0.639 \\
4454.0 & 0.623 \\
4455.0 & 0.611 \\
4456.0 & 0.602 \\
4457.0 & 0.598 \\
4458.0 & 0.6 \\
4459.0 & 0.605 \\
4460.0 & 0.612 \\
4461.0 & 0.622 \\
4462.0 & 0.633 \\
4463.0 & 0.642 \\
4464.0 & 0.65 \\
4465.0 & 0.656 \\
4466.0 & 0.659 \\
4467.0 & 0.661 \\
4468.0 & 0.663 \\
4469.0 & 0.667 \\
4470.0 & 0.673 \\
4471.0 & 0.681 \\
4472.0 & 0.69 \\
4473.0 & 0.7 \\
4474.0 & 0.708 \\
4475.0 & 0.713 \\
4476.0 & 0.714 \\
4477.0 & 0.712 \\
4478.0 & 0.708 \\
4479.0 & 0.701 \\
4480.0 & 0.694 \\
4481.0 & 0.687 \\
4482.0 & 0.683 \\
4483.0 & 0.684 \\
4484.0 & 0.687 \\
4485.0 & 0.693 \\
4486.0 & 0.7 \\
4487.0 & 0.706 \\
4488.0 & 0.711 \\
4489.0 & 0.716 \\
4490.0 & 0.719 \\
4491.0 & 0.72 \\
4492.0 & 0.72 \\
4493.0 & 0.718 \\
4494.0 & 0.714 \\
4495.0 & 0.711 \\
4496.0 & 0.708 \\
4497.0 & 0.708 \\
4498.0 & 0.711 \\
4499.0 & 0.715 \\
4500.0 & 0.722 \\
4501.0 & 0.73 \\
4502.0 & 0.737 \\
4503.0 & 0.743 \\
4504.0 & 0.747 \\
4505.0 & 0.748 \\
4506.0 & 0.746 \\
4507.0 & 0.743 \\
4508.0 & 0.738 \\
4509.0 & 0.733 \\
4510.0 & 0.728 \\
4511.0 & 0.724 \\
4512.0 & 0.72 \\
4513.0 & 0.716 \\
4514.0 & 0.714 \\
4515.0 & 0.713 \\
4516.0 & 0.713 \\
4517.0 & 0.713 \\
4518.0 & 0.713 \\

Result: 1.1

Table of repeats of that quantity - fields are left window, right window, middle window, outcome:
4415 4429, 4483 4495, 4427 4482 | 1.45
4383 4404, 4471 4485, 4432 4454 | -0.59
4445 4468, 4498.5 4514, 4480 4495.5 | -0.10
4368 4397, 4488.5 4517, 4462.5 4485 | 0.22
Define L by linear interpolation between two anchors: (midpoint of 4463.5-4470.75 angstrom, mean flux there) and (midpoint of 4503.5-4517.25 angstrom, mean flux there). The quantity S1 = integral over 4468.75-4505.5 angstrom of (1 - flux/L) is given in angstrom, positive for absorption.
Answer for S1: -0.8 angstrom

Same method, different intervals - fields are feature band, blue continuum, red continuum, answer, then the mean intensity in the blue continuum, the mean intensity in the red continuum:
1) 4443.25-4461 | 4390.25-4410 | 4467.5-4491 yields 0.48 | 0.605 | 0.697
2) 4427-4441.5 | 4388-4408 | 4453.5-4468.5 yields -0.95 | 0.6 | 0.629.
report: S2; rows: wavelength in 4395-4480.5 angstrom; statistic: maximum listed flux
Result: 0.714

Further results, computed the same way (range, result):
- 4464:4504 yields 0.747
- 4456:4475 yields 0.713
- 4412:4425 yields 0.668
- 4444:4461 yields 0.688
